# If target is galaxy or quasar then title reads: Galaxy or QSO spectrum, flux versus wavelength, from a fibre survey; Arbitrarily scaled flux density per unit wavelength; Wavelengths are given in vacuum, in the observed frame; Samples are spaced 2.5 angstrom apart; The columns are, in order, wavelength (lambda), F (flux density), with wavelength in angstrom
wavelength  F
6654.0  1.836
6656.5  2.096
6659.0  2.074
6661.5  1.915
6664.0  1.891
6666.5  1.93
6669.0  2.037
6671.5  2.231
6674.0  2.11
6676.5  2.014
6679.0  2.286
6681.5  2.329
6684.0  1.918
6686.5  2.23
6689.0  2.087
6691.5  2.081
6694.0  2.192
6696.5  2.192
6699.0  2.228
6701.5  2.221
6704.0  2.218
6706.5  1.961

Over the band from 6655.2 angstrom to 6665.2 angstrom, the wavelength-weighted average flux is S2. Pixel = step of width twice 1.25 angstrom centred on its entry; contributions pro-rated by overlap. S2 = 1.99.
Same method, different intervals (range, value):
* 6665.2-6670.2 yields 1.98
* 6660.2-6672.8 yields 2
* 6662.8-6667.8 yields 1.91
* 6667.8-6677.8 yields 2.1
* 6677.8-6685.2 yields 2.18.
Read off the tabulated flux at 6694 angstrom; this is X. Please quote 2.192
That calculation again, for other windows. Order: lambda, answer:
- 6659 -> 2.074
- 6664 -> 1.891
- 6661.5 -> 1.915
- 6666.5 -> 1.93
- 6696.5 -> 2.192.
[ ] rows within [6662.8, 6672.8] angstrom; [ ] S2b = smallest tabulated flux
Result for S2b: 1.891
